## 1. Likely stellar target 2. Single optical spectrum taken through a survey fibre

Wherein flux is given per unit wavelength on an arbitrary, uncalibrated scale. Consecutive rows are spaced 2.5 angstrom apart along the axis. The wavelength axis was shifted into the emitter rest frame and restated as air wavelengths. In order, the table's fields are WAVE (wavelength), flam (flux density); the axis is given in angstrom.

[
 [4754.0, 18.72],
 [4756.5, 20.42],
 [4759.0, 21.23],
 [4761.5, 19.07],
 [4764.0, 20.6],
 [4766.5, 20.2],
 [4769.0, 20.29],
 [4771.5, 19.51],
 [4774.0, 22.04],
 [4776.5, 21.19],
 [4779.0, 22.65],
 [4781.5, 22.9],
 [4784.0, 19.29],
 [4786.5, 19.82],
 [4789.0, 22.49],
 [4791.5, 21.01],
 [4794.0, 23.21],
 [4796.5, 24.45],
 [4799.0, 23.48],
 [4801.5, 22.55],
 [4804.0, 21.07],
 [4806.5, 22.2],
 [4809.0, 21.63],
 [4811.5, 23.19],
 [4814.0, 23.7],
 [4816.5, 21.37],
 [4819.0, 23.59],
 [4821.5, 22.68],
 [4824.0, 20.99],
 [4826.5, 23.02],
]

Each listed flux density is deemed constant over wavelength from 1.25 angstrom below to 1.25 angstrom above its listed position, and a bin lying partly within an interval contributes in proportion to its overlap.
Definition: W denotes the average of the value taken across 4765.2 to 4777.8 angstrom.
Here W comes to 20.7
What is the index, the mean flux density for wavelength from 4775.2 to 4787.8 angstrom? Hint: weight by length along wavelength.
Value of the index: 21.2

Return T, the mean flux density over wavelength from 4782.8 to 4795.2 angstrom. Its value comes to 21.2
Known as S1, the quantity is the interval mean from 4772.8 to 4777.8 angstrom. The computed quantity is 21.6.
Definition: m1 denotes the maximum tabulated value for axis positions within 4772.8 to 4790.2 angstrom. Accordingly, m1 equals 22.9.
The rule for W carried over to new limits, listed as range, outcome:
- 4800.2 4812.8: 22.1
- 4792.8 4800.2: 23.7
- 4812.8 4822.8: 22.8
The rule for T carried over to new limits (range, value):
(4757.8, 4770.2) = 20.3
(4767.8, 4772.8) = 19.9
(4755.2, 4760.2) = 20.8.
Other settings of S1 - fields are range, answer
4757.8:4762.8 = 20.1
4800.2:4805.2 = 21.8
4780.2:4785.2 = 21.1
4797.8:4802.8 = 23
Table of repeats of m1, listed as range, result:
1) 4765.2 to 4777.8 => 22.04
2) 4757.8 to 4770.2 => 21.23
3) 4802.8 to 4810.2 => 22.2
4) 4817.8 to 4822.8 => 23.59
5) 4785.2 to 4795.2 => 23.21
